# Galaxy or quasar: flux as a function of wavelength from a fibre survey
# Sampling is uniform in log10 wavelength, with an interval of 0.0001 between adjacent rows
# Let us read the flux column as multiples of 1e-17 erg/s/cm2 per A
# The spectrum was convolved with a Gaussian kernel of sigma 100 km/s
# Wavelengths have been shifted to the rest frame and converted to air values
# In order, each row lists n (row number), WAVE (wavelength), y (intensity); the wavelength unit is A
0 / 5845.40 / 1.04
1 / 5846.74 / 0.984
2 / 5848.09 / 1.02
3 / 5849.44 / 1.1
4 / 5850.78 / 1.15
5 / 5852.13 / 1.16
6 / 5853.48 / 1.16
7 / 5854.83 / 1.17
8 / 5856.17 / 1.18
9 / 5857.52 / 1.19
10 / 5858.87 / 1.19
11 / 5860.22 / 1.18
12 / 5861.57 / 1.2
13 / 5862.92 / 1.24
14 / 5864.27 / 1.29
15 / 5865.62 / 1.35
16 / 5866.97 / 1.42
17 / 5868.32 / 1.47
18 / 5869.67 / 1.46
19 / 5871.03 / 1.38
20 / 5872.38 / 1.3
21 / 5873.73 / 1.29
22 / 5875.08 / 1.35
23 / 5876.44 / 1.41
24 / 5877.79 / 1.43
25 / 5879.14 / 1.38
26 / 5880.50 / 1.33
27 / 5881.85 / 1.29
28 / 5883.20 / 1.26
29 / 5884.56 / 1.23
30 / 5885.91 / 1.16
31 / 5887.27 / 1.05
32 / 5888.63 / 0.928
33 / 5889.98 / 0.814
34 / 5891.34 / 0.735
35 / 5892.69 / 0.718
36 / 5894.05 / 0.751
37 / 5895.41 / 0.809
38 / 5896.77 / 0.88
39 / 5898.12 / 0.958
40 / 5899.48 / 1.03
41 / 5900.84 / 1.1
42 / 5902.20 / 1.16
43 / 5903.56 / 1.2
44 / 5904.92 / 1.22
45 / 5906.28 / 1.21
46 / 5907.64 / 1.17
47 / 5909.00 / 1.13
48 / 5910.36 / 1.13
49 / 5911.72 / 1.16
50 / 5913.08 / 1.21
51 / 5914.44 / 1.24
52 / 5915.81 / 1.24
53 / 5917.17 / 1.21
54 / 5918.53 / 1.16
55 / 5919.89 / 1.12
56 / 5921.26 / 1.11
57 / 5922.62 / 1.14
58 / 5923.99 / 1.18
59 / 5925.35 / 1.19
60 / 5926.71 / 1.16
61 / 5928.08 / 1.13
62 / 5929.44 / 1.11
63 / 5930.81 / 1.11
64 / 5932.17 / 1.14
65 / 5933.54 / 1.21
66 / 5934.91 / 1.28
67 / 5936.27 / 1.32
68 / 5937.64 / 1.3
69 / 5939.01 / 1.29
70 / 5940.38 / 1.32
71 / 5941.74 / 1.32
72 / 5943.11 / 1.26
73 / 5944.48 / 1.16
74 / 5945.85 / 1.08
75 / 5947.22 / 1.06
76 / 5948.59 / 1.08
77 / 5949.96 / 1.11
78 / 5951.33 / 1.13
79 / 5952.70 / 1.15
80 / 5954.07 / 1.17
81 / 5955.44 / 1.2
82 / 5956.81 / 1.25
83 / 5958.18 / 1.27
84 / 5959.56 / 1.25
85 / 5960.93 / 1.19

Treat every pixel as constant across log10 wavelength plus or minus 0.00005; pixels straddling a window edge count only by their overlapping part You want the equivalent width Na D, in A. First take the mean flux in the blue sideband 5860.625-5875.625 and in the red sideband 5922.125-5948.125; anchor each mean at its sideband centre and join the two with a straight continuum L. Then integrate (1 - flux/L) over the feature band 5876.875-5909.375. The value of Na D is 5.1 A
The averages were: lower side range 1.34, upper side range 1.2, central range 1.08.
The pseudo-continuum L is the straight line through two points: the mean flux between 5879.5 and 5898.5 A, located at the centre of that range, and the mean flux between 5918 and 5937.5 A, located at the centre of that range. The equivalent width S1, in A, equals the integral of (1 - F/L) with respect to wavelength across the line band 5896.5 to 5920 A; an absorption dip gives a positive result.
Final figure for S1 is -1.3 A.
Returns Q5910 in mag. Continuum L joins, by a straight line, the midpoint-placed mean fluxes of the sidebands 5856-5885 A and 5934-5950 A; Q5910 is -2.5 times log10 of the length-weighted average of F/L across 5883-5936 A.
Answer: 0.15 mag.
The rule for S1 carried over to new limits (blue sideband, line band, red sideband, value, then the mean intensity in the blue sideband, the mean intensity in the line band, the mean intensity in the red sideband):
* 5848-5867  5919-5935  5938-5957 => 0.5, 1.2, 1.15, 1.18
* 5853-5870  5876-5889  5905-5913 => -0.3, 1.27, 1.25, 1.17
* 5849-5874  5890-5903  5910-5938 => 3.3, 1.26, 0.903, 1.18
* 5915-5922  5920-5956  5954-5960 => 0.6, 1.17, 1.18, 1.23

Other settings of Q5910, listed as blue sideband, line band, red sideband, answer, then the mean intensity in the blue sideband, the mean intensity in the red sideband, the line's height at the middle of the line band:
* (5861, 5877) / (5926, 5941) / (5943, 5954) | -0.05 mag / 1.35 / 1.12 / 1.17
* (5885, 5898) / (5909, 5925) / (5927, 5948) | -0.11 mag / 0.882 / 1.2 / 1.06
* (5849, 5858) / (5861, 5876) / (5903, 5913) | -0.15 mag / 1.16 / 1.18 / 1.16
